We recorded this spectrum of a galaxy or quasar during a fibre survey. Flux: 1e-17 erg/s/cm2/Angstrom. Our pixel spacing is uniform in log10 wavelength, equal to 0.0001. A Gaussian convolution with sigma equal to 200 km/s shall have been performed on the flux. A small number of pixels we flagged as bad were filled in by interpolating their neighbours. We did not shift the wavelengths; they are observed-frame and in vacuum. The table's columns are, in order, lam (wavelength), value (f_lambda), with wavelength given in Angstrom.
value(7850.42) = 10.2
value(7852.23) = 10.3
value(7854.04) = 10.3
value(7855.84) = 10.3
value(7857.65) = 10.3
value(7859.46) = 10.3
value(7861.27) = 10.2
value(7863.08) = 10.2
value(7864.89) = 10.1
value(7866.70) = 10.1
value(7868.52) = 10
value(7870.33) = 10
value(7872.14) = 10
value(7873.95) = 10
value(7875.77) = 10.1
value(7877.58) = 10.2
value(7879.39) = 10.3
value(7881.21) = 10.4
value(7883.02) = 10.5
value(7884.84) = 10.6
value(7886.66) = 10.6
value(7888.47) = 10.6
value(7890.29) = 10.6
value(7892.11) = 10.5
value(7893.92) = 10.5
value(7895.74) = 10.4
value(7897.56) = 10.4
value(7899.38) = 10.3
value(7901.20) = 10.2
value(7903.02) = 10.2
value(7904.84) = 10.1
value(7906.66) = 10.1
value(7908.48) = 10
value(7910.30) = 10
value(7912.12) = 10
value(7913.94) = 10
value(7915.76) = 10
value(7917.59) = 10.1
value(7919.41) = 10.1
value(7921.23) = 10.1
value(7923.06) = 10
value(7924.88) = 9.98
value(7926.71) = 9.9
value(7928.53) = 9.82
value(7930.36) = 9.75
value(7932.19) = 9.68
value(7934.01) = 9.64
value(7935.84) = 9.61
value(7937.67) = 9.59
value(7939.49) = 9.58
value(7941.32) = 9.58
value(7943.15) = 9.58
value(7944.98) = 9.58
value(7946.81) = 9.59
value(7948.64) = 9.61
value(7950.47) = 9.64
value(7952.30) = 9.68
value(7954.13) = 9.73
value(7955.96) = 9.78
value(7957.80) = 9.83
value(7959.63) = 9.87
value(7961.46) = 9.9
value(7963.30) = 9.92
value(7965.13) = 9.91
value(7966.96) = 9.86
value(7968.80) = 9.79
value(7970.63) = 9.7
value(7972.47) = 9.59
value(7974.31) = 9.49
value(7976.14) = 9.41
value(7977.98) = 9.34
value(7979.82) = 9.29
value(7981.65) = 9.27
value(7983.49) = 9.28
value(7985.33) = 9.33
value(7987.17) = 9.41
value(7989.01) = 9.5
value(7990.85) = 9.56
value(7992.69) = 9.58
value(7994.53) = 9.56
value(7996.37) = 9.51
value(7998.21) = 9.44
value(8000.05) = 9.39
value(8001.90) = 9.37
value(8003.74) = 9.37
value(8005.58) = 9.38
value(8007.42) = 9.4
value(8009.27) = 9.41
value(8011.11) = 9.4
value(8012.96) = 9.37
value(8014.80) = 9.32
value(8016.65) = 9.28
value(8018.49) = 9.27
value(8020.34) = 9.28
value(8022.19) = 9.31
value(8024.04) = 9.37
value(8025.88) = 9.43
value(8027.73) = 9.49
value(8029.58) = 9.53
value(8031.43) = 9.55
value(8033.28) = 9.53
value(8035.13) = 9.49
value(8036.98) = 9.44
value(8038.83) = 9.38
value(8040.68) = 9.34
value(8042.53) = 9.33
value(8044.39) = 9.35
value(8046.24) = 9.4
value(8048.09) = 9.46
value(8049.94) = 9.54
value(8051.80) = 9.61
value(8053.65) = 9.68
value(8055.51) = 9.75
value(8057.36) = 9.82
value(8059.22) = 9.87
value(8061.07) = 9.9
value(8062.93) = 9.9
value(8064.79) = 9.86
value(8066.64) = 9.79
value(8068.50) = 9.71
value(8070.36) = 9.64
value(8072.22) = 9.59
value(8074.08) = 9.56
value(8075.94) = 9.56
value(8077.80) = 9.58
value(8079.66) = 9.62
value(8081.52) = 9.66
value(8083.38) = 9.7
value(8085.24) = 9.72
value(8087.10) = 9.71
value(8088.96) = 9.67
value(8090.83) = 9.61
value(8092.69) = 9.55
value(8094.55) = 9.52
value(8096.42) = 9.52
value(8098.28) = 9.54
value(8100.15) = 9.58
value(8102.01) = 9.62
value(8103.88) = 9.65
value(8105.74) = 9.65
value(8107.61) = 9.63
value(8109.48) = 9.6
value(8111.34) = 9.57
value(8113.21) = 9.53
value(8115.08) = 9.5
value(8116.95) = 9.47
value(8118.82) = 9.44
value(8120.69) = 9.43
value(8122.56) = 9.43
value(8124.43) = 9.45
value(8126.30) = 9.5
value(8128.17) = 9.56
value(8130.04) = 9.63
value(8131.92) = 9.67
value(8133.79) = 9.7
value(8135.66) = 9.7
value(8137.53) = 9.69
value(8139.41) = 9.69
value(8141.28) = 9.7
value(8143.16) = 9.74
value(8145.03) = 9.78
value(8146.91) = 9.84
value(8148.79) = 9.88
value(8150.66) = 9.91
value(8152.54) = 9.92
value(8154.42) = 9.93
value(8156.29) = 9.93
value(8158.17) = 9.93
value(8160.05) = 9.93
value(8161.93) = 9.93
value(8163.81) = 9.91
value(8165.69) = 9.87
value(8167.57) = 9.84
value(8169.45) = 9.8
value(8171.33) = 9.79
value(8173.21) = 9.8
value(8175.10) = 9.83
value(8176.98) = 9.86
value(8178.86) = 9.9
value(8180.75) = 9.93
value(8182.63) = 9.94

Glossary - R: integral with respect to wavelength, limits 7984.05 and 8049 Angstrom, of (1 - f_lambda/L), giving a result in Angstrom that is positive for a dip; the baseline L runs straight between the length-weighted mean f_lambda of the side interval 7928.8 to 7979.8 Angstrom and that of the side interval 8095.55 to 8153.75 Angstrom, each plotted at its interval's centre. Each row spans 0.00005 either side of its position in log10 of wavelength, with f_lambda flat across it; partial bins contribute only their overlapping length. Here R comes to 1.6 Angstrom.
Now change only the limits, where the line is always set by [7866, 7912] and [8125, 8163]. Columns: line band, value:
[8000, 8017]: 1.12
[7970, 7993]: 1.48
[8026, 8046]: 1.08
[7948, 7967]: 0.64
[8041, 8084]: 1.25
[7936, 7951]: 0.84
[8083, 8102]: 0.51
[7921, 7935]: 0.47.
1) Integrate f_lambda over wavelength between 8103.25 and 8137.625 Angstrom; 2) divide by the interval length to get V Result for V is 9.57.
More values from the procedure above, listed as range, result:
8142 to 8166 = 9.88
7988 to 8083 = 9.52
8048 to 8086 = 9.7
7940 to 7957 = 9.64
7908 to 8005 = 9.68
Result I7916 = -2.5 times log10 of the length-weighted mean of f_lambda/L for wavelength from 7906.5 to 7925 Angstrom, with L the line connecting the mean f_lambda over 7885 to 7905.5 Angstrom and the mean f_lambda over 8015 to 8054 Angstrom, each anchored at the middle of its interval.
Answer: 0.02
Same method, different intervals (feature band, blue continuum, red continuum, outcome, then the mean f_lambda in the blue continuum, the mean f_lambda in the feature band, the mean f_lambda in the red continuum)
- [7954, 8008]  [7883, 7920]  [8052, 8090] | 0.05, 10.3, 9.56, 9.71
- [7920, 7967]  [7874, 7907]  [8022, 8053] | 0.03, 10.4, 9.76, 9.45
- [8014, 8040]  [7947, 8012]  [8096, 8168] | 0.02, 9.56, 9.4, 9.69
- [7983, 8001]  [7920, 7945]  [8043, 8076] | 0.03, 9.75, 9.46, 9.66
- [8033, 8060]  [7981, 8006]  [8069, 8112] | 0.00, 9.43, 9.53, 9.61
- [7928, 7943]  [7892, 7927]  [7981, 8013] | 0.03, 10.1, 9.65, 9.42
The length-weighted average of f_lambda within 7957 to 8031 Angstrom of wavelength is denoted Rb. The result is 9.49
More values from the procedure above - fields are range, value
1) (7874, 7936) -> 10.2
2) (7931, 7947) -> 9.61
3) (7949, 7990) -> 9.61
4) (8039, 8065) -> 9.61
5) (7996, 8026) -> 9.37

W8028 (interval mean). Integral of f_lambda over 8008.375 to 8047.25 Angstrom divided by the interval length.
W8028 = 9.39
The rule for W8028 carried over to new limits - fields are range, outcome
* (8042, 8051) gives 9.42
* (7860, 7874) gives 10.1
